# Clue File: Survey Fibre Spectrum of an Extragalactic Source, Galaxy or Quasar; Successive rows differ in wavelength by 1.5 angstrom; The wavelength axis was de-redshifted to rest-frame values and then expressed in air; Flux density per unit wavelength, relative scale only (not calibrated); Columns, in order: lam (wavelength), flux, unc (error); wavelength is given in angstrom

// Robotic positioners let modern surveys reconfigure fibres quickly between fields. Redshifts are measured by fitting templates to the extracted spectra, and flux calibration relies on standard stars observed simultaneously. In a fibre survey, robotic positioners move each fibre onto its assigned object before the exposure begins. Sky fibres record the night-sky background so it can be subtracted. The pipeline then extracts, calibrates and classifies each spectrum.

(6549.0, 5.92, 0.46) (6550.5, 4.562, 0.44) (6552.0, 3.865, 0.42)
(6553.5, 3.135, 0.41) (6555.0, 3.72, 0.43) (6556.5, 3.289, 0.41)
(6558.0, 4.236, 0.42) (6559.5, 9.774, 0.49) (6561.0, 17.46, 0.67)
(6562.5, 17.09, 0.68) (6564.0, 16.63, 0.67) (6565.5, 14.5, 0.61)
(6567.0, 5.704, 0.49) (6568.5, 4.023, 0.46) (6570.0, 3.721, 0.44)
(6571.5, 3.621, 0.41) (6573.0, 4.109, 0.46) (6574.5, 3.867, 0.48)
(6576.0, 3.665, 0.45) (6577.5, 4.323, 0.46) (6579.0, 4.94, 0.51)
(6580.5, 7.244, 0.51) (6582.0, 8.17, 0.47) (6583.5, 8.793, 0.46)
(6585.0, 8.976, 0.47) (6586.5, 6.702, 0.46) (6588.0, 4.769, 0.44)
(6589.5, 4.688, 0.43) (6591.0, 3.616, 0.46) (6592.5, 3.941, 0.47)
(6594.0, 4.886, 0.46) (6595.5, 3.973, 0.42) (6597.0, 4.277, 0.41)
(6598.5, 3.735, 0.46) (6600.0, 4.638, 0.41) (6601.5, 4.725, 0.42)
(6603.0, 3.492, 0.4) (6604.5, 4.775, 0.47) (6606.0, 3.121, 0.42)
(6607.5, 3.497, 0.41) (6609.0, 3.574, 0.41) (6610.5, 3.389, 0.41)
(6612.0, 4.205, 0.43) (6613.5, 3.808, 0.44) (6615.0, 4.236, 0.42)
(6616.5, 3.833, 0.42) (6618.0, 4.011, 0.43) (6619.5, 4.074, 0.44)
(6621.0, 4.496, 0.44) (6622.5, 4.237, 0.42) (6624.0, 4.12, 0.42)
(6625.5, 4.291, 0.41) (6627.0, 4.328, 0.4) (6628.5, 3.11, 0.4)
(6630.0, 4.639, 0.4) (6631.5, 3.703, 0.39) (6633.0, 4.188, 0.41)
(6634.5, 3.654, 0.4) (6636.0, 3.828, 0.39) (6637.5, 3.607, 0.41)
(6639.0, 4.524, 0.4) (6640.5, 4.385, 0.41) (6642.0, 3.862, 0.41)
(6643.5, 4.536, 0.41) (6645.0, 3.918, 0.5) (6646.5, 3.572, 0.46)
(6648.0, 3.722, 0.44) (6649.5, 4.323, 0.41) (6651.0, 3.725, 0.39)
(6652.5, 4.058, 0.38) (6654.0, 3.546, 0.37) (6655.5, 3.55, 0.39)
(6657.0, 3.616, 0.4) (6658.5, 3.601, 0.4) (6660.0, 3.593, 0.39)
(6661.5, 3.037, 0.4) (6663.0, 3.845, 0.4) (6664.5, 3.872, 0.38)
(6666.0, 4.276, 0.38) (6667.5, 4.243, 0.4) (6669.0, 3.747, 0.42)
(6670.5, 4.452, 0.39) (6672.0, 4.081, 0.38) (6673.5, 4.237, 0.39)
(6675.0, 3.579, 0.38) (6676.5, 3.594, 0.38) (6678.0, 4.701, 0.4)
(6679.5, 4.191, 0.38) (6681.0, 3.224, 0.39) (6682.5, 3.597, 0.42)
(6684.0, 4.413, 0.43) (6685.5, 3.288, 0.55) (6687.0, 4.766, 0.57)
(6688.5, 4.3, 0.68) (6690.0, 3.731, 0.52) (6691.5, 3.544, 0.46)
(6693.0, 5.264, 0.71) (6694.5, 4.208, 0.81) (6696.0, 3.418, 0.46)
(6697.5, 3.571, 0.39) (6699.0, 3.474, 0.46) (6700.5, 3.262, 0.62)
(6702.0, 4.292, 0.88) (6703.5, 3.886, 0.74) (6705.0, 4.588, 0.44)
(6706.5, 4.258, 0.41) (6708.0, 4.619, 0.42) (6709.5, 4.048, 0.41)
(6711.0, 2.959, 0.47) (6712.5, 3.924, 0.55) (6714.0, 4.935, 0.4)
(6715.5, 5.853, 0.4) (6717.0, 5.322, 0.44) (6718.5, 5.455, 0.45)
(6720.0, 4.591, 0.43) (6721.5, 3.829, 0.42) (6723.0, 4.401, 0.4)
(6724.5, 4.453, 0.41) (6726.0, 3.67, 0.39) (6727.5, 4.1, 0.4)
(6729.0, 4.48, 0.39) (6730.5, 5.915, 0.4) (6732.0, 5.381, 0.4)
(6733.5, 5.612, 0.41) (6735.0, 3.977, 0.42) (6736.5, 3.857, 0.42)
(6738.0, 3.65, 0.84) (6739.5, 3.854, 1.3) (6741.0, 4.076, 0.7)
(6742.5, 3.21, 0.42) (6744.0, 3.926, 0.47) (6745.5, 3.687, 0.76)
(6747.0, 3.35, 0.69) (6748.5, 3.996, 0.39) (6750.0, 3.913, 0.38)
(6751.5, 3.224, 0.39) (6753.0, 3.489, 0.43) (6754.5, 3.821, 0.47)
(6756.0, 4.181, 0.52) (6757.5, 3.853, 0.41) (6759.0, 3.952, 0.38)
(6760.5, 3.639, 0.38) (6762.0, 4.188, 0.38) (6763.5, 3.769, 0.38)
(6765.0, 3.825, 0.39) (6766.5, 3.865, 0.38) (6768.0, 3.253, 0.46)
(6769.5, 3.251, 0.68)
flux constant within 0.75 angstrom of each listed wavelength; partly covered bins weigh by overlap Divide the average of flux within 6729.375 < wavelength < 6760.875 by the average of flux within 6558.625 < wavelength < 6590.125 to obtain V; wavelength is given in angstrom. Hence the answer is 0.5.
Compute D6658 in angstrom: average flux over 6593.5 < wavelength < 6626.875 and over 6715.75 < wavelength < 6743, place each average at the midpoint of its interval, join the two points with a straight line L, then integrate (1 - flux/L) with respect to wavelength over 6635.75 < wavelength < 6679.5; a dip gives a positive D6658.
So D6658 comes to 3.1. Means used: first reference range 4.06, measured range 3.92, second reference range 4.47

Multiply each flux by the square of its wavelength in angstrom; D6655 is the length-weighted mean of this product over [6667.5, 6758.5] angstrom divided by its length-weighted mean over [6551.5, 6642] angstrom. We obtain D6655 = 0.81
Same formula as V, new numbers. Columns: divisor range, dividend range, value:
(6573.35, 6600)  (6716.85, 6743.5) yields 0.83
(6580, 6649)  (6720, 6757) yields 0.92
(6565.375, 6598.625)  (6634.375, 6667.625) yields 0.72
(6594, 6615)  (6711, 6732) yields 1.17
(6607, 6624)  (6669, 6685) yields 1.01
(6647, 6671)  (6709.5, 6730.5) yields 1.18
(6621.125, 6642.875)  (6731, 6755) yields 0.98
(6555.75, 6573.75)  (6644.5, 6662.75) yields 0.43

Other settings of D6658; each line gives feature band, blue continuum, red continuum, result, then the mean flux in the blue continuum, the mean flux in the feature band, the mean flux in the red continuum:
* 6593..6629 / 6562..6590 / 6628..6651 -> 8.7 angstrom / 7.07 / 4.04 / 3.97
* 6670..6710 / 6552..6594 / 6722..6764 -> 7.1 angstrom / 6.75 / 4.02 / 4.06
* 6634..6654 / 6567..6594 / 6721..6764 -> 3.4 angstrom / 5.25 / 3.97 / 4.05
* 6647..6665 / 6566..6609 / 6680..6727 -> 3.1 angstrom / 4.89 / 3.7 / 4.17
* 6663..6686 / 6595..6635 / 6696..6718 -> 0.9 angstrom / 4.01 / 3.97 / 4.2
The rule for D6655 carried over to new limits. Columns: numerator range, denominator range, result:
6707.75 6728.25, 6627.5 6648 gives 1.15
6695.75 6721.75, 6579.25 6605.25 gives 0.82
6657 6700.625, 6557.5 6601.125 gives 0.60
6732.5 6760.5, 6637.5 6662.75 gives 1.04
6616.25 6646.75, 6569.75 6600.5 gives 0.81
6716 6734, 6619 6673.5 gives 1.23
